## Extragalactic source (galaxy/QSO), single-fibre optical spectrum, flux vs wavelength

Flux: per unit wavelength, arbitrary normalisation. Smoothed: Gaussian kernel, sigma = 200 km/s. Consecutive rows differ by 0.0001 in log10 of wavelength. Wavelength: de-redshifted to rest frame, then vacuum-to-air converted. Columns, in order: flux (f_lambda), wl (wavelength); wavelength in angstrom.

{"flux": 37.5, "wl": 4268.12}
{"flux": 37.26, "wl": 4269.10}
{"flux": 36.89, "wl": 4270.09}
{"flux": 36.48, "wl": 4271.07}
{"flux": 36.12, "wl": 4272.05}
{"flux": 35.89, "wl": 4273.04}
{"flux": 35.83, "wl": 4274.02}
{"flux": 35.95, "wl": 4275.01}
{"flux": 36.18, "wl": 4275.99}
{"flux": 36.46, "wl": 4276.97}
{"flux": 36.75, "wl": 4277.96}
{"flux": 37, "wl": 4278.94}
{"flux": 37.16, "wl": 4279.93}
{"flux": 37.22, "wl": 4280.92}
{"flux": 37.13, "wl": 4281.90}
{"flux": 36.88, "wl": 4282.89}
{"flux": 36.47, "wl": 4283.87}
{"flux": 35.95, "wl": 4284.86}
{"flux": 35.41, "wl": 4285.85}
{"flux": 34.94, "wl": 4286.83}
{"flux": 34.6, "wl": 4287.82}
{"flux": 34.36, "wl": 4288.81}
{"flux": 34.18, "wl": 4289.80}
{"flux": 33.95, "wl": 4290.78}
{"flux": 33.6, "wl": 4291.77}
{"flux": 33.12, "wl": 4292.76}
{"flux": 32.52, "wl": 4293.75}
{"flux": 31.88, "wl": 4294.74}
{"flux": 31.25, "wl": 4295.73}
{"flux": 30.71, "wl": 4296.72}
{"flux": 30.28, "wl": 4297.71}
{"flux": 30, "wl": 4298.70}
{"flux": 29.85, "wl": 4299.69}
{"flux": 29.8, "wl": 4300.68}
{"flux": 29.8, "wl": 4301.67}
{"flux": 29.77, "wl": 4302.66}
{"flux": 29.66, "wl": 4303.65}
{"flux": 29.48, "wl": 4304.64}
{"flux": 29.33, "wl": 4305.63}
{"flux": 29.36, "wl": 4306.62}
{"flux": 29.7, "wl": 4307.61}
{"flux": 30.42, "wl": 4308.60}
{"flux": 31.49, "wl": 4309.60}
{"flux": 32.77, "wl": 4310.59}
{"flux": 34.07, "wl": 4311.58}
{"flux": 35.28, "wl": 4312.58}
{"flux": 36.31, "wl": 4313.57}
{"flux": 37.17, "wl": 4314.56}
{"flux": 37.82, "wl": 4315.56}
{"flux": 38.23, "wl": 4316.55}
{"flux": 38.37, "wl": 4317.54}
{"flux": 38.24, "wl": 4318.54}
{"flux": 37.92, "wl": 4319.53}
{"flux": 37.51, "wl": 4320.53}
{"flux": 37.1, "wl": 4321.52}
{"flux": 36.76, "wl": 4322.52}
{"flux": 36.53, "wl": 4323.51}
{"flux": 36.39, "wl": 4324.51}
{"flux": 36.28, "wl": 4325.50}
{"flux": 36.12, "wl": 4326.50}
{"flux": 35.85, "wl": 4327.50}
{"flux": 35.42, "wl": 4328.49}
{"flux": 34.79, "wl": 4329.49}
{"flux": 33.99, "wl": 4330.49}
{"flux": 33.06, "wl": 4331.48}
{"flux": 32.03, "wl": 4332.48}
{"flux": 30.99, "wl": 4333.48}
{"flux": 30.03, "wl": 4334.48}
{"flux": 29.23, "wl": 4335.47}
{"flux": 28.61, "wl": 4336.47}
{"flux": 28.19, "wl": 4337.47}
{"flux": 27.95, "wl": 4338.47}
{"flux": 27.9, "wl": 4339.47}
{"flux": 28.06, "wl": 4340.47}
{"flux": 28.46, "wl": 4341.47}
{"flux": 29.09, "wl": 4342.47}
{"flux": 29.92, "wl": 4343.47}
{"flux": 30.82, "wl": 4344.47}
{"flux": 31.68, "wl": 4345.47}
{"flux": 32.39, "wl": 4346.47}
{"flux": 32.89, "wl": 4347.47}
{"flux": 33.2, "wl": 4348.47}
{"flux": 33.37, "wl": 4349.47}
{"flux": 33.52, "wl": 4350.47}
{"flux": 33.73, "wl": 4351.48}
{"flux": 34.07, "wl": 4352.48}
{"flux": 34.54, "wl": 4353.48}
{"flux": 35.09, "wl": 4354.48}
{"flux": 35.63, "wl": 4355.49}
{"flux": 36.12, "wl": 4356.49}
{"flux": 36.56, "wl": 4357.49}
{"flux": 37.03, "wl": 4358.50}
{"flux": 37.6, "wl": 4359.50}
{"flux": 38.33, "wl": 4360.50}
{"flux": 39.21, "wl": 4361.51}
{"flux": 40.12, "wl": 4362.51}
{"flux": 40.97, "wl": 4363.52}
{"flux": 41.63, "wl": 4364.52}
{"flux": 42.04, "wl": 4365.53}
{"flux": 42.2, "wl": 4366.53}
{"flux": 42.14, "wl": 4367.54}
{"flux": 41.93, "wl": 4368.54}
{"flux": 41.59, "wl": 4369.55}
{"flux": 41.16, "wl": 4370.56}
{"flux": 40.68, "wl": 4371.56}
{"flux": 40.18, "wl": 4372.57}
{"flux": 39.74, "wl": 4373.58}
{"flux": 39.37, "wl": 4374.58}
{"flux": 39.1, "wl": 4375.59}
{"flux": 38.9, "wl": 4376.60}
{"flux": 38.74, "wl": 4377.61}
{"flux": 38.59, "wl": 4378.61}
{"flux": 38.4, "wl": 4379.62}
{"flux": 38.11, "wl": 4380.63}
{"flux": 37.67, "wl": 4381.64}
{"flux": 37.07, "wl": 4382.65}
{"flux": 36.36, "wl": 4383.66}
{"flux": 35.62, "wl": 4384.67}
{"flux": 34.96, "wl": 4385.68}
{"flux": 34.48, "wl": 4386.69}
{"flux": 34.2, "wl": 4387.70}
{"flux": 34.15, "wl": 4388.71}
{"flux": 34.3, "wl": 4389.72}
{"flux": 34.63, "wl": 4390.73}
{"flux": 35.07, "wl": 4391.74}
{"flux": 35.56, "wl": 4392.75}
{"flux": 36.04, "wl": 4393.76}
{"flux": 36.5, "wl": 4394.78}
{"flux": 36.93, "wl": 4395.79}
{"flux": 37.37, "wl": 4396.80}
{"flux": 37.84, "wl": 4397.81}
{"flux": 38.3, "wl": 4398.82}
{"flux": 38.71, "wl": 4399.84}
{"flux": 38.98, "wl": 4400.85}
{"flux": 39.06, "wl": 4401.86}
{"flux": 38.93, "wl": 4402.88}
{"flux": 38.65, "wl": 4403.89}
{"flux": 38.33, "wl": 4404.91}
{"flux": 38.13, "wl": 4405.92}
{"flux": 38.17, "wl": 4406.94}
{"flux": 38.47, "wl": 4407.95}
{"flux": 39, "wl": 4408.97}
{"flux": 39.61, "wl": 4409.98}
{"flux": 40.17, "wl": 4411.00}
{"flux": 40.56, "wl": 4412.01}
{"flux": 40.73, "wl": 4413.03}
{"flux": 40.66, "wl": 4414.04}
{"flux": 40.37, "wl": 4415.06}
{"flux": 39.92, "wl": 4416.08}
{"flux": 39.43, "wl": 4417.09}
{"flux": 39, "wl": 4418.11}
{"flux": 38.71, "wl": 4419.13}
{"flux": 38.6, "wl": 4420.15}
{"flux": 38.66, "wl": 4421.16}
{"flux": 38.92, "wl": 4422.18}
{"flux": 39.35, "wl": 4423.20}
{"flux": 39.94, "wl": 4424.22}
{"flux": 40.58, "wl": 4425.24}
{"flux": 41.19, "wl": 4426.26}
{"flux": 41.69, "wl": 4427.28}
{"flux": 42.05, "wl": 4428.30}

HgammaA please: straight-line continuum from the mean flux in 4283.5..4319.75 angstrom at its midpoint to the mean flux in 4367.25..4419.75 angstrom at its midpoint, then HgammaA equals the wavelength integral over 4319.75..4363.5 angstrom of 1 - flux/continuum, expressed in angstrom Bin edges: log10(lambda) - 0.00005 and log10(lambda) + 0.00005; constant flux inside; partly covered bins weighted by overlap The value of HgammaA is 2.0 angstrom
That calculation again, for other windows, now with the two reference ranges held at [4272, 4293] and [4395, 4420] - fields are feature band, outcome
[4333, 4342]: 2.02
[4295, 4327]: 2.56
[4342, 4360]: 1.80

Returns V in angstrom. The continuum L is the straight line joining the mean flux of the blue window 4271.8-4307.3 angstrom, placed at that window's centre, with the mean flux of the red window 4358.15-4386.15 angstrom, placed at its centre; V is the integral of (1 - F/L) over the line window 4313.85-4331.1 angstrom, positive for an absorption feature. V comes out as -0.4 angstrom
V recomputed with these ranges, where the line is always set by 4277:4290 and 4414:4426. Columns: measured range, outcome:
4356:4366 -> -0.3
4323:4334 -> 0.7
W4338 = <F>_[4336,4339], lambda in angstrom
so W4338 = 28.2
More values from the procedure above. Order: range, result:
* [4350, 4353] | 33.7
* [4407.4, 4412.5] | 39.6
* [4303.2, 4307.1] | 29.5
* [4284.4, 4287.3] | 35.5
